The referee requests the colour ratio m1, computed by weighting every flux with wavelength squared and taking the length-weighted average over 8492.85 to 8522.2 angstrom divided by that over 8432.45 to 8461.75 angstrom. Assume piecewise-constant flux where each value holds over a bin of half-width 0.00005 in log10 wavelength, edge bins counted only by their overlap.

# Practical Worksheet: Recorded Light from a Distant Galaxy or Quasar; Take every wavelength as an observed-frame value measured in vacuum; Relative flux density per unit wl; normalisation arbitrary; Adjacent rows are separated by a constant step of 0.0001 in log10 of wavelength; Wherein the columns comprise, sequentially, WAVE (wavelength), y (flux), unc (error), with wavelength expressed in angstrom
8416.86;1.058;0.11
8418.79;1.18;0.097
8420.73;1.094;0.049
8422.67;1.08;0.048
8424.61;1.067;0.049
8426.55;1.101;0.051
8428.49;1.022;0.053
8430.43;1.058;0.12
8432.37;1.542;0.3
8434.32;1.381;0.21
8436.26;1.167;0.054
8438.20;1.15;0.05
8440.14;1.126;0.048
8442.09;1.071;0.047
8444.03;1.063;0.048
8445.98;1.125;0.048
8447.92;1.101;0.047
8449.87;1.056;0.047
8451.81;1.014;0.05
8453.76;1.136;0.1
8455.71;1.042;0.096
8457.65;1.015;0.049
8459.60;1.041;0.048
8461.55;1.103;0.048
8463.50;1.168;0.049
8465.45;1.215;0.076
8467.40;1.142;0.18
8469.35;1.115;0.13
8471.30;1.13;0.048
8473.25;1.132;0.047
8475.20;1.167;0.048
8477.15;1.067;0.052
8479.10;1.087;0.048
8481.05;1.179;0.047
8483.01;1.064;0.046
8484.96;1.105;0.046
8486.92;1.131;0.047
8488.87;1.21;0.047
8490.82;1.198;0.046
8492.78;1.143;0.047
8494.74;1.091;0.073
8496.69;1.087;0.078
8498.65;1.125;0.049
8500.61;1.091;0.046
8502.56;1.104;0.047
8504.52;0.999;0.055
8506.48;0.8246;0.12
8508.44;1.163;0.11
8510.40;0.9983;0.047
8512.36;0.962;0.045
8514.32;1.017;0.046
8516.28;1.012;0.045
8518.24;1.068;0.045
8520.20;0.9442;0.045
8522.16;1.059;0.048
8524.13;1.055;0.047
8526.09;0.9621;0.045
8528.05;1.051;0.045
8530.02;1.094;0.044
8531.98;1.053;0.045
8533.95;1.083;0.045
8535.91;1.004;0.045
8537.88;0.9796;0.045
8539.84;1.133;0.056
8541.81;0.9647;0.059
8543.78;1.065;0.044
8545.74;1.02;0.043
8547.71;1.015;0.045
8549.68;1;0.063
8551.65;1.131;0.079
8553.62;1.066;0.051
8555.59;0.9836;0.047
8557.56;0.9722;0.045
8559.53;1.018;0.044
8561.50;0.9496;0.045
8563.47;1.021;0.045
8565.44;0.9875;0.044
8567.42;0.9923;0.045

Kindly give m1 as 0.9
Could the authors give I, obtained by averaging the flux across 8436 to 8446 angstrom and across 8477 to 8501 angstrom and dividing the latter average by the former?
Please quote 1.01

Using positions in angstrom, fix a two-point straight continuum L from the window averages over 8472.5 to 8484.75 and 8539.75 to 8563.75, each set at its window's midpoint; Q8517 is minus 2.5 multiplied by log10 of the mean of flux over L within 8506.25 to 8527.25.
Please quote 0.06 mag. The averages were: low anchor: 1.12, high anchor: 1.02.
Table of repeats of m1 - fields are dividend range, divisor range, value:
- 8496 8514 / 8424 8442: 0.90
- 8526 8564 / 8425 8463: 0.94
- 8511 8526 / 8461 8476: 0.89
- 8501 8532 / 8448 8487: 0.94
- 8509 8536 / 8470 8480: 0.93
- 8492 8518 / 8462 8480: 0.93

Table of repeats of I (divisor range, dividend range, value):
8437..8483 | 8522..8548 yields 0.94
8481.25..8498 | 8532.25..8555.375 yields 0.92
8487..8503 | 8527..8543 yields 0.92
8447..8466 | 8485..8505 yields 1.03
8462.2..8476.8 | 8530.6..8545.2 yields 0.91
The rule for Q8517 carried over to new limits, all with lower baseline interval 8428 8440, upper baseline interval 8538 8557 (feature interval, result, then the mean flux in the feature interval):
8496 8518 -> 0.070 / 1.04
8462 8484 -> 0.025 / 1.13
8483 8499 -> -0.003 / 1.13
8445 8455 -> 0.106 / 1.08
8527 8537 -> 0.008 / 1.06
